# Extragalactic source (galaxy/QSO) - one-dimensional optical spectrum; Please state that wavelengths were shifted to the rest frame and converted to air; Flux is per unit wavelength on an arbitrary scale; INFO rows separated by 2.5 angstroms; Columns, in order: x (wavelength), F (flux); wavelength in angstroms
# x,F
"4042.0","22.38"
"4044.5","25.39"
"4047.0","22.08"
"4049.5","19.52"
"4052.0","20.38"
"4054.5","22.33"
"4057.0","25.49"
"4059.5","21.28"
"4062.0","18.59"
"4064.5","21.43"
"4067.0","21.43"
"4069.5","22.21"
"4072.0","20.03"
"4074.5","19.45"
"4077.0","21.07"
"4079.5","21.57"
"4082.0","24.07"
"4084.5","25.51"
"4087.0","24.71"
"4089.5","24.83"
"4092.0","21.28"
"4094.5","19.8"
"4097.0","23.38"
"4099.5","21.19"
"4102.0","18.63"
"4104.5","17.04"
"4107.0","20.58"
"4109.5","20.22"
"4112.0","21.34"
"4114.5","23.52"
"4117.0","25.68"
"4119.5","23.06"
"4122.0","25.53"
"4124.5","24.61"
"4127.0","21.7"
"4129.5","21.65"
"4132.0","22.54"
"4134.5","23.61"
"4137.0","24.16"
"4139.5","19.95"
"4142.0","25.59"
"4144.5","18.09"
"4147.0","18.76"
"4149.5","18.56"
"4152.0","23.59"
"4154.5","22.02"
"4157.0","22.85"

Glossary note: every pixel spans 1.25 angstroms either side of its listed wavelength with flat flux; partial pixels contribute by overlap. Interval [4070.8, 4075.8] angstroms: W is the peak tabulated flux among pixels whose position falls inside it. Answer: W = 20.03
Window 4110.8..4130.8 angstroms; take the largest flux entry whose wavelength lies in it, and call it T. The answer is 25.68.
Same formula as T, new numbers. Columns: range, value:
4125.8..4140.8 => 24.16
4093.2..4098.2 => 23.38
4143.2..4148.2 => 18.76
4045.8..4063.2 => 25.49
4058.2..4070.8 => 22.21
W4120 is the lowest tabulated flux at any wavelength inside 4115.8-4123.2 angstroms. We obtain 23.06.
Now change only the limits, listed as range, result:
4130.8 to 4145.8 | 18.09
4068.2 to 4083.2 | 19.45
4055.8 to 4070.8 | 18.59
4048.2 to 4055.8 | 19.52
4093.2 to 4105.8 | 17.04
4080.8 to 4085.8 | 24.07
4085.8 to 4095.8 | 19.8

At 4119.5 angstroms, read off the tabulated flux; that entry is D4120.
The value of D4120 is 23.06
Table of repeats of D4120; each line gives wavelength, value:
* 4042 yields 22.38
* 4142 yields 25.59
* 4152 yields 23.59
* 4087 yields 24.71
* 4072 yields 20.03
